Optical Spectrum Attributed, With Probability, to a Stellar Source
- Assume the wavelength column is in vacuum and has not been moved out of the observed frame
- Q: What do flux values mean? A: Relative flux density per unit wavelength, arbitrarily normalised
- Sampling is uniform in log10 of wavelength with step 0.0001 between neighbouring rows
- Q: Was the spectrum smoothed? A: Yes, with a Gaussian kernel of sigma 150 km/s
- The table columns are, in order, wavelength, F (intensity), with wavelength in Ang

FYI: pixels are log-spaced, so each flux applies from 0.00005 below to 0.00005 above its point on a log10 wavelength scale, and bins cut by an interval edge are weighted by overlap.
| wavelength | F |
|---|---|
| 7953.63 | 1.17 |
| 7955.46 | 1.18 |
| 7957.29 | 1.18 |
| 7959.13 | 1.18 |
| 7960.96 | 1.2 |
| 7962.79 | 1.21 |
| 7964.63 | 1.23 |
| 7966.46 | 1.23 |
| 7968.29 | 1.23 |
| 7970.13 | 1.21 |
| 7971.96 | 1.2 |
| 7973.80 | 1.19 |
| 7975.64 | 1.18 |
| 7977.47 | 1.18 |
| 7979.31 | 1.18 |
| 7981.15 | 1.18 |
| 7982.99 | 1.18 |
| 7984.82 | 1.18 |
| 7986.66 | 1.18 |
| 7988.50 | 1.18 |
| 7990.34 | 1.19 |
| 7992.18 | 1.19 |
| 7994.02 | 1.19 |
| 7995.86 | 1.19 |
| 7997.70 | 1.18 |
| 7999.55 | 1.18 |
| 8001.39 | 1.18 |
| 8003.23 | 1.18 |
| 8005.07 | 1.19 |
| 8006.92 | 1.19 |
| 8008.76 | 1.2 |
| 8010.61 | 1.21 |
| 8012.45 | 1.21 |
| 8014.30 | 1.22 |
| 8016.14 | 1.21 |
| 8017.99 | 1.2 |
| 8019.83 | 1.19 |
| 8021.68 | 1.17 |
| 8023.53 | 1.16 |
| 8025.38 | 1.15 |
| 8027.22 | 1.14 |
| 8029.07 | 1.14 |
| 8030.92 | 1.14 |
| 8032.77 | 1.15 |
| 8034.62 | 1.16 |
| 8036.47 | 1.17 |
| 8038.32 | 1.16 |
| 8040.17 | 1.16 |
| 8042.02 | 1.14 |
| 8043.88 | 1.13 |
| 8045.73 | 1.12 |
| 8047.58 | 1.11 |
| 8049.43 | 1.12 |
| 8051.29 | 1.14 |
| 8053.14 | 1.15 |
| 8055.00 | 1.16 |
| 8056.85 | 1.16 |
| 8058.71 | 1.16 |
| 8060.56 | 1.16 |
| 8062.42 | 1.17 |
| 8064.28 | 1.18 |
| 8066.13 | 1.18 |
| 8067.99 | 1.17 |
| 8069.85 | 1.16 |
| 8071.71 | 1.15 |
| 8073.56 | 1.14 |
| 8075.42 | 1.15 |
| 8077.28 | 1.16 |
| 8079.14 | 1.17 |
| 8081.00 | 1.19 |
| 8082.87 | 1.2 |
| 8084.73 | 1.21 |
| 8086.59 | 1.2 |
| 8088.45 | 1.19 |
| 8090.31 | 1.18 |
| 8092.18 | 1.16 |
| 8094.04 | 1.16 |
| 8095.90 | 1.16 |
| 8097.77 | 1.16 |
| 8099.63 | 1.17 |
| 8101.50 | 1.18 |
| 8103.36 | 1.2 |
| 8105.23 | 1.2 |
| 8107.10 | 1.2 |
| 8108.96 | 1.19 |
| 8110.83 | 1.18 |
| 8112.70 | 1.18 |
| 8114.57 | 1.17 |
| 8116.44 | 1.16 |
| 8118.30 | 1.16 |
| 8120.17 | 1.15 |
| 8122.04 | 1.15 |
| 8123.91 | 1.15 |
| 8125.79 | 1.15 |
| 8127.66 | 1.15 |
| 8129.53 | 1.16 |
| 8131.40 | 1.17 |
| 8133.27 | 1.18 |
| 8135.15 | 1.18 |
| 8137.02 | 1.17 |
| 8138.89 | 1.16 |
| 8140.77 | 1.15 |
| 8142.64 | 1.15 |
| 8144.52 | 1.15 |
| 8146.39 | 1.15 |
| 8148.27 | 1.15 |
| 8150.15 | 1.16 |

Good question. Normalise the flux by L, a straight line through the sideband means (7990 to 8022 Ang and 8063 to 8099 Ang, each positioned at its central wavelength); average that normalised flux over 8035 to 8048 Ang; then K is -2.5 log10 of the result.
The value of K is 0.04 mag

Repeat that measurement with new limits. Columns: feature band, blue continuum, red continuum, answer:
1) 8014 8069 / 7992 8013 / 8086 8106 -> 0.02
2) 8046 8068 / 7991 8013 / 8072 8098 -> 0.02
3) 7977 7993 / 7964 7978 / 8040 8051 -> 0.01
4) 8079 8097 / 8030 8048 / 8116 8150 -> -0.03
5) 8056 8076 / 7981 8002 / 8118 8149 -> 0.01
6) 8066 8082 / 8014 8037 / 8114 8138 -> 0.00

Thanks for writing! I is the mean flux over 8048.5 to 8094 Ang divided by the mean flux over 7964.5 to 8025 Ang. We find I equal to 0.98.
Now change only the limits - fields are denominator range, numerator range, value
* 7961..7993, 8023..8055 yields 0.96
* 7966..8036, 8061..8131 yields 0.99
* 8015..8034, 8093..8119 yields 1.01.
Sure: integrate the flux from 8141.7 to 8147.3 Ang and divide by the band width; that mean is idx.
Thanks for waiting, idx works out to 1.15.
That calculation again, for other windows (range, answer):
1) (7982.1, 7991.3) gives 1.18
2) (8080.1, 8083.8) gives 1.19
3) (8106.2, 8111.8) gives 1.19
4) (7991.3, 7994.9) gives 1.19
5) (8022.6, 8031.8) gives 1.15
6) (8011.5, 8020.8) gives 1.21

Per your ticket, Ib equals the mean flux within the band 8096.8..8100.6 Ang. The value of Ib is 1.16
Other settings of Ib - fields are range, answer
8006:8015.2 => 1.21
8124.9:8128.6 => 1.15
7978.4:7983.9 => 1.18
